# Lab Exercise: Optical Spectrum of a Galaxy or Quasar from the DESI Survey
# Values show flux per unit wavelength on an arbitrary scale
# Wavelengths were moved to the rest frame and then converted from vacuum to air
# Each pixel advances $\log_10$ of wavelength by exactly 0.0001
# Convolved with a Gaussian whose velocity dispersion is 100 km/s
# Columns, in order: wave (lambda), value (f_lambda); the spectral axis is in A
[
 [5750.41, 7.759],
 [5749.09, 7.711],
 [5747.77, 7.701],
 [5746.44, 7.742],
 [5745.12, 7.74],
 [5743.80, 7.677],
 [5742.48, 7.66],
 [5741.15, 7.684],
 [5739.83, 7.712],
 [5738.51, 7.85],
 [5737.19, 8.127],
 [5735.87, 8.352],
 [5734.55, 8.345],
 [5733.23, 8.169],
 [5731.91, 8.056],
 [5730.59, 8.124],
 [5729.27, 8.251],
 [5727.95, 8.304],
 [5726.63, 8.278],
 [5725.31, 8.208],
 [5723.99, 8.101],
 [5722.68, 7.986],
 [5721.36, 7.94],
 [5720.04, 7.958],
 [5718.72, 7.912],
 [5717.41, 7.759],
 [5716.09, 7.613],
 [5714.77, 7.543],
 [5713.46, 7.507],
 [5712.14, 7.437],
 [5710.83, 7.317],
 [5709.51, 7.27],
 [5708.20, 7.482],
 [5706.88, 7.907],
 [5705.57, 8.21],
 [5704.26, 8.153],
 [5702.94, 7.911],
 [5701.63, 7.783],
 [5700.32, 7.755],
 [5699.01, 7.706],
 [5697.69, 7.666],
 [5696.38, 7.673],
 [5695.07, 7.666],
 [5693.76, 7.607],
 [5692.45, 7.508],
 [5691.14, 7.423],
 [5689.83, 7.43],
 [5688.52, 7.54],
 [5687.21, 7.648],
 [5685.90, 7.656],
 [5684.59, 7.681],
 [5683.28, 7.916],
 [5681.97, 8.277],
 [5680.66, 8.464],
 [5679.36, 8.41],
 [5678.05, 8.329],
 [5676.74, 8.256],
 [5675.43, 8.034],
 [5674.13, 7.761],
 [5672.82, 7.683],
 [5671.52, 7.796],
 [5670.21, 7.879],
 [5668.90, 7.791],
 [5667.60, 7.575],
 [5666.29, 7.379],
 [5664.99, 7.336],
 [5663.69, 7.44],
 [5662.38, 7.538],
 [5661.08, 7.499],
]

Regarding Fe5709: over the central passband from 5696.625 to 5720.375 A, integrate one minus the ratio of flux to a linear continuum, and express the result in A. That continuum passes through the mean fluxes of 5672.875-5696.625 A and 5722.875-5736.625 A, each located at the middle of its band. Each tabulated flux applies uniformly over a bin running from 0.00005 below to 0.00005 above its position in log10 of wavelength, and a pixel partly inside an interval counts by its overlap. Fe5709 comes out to 1.0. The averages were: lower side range 7.85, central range 7.71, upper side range 8.21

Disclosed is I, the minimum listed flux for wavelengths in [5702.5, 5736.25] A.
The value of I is 7.27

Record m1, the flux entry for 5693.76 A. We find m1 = 7.607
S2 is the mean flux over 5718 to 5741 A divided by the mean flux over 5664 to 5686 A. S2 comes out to 1.02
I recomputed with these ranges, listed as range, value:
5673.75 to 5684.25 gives 7.761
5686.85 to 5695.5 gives 7.423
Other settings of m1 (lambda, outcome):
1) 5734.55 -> 8.345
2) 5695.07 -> 7.666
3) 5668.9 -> 7.791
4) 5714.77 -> 7.543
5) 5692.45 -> 7.508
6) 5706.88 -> 7.907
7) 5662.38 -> 7.538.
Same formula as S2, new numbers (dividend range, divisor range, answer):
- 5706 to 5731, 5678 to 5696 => 1.00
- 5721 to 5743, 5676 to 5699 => 1.03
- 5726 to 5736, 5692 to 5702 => 1.07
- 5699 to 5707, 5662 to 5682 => 1.01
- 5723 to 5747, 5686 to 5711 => 1.05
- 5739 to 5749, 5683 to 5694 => 1.02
